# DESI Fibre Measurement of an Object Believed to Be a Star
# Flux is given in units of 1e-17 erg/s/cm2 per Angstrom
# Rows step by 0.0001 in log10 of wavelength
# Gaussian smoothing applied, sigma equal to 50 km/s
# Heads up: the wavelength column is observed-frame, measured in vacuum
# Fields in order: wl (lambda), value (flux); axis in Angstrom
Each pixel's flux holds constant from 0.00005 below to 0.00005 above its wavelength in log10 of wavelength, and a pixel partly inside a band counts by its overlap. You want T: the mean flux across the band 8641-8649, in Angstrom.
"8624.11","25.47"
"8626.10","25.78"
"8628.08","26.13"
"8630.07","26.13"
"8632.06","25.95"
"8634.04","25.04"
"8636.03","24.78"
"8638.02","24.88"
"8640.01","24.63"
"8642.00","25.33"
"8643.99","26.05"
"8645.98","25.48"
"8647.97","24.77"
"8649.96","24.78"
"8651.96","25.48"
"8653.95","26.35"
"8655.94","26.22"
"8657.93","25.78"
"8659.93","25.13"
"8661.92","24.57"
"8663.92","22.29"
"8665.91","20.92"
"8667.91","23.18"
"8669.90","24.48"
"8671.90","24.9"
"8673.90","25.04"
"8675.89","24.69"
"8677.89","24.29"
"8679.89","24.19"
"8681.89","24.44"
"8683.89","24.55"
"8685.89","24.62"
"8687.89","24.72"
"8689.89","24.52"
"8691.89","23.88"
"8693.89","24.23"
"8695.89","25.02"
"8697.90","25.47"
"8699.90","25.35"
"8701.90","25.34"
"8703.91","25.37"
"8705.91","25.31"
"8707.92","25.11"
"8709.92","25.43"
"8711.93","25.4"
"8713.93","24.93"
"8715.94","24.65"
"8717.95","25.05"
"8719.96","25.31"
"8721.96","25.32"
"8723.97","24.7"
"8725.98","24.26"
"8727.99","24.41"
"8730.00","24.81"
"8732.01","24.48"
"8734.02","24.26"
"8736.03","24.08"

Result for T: 25.4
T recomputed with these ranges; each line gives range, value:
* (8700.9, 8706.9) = 25.3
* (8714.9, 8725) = 25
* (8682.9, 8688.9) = 24.6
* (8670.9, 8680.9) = 24.6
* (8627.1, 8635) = 25.8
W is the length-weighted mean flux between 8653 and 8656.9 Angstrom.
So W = 26.3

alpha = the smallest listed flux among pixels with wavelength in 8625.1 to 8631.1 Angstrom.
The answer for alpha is 25.78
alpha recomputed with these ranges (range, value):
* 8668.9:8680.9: 24.19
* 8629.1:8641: 24.63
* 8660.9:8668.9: 20.92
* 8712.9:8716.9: 24.65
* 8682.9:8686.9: 24.55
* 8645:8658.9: 24.77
